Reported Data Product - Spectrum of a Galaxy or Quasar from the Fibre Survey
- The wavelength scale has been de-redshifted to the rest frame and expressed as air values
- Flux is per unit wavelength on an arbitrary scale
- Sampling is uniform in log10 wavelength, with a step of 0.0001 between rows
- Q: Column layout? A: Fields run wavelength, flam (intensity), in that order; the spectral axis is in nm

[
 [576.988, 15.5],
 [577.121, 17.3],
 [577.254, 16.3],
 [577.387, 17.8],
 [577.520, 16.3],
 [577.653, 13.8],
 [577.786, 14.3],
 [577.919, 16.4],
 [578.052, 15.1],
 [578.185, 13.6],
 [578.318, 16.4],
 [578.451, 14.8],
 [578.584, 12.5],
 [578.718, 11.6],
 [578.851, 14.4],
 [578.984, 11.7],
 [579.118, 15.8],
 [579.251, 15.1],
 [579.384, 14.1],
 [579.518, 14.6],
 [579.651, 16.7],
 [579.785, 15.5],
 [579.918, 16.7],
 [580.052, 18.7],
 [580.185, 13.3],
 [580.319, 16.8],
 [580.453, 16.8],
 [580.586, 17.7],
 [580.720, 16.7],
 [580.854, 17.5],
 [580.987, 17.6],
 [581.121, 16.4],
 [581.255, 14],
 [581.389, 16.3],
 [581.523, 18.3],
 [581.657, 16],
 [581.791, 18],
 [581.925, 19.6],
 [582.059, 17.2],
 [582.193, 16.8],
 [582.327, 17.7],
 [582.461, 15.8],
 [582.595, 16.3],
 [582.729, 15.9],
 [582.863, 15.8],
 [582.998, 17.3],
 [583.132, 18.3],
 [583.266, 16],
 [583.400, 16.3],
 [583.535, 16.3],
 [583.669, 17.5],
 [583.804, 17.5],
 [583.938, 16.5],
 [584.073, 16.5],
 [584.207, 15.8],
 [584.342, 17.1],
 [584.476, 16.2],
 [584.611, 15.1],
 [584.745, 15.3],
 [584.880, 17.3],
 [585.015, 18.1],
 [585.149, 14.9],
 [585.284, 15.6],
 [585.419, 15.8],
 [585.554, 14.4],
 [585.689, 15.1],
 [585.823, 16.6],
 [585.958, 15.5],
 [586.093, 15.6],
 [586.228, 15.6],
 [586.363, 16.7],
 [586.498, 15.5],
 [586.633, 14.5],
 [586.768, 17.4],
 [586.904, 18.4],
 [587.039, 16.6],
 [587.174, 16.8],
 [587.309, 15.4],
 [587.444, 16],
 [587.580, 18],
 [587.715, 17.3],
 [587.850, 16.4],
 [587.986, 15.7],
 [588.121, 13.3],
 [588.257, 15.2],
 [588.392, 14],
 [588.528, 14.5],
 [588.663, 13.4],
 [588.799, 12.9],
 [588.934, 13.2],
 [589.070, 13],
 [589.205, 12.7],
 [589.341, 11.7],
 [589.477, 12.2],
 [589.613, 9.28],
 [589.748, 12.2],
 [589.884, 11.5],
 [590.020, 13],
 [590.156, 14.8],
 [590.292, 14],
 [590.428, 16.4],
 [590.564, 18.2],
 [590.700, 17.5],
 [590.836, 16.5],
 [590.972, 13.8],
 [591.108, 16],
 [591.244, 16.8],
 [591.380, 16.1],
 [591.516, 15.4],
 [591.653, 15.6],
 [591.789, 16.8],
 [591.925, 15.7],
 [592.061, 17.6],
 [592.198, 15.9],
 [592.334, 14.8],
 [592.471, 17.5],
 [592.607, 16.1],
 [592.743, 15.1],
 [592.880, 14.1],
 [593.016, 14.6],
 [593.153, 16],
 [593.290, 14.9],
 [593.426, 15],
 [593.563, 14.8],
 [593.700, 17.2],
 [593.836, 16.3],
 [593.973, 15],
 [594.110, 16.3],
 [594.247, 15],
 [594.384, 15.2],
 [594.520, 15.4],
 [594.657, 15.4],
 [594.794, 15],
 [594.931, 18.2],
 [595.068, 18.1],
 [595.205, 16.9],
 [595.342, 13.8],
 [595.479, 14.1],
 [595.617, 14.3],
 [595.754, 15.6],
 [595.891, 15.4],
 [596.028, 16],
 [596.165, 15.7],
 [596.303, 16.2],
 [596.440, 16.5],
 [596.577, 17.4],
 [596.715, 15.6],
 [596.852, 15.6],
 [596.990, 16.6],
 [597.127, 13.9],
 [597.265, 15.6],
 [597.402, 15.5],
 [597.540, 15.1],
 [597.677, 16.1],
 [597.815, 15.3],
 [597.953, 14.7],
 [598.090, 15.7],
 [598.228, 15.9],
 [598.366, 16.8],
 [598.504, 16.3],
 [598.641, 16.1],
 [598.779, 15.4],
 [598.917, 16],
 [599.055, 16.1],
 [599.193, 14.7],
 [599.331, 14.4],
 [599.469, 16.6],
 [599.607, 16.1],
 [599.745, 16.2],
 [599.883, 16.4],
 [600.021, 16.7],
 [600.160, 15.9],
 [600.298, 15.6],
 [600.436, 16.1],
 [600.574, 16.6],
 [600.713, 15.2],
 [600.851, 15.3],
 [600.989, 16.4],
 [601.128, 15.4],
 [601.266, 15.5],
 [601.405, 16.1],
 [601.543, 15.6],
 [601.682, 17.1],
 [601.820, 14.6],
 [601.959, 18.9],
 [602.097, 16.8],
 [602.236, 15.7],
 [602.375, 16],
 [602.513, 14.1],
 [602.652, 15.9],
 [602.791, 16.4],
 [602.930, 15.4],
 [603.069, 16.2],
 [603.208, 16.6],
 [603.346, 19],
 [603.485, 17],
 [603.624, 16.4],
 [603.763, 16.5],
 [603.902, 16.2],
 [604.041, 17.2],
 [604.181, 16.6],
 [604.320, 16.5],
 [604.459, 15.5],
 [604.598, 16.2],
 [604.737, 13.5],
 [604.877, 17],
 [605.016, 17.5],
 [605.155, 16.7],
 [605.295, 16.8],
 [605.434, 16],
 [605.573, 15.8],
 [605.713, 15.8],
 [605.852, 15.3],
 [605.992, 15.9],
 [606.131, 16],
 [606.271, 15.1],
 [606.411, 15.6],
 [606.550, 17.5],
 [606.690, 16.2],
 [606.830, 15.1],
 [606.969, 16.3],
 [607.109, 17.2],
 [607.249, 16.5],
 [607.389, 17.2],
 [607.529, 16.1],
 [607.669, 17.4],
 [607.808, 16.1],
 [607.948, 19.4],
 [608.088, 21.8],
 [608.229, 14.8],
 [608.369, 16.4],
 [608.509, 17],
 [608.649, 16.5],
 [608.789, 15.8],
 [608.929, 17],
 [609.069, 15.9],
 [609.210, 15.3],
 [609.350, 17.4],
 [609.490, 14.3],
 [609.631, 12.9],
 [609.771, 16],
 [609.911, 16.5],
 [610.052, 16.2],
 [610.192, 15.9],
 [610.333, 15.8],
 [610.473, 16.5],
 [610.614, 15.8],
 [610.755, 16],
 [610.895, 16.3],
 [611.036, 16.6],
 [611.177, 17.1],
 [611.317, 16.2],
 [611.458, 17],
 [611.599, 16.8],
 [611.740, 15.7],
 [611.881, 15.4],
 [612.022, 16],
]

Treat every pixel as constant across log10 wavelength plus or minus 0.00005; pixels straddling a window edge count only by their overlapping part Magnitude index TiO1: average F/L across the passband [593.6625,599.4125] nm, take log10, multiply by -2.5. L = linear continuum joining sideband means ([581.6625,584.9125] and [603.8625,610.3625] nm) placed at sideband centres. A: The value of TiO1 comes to 0.05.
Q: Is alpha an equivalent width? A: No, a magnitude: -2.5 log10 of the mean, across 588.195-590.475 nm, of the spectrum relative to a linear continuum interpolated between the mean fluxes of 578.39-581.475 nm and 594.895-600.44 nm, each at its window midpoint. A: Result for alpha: 0.19 mag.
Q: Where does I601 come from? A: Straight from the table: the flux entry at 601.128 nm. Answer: 15.4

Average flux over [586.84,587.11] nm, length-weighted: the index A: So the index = 17.5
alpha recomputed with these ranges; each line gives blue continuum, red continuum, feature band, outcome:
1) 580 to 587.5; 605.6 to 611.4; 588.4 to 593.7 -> 0.117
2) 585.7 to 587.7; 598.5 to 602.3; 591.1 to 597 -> 0.024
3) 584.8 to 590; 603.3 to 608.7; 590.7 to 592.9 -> -0.044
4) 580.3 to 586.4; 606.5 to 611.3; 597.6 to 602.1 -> 0.034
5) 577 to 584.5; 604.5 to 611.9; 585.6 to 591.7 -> 0.078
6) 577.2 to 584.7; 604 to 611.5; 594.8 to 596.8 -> 0.017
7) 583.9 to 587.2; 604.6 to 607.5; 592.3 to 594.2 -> 0.039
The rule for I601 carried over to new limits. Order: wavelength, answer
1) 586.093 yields 15.6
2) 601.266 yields 15.5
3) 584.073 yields 16.5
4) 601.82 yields 14.6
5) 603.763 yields 16.5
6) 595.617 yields 14.3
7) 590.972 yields 13.8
